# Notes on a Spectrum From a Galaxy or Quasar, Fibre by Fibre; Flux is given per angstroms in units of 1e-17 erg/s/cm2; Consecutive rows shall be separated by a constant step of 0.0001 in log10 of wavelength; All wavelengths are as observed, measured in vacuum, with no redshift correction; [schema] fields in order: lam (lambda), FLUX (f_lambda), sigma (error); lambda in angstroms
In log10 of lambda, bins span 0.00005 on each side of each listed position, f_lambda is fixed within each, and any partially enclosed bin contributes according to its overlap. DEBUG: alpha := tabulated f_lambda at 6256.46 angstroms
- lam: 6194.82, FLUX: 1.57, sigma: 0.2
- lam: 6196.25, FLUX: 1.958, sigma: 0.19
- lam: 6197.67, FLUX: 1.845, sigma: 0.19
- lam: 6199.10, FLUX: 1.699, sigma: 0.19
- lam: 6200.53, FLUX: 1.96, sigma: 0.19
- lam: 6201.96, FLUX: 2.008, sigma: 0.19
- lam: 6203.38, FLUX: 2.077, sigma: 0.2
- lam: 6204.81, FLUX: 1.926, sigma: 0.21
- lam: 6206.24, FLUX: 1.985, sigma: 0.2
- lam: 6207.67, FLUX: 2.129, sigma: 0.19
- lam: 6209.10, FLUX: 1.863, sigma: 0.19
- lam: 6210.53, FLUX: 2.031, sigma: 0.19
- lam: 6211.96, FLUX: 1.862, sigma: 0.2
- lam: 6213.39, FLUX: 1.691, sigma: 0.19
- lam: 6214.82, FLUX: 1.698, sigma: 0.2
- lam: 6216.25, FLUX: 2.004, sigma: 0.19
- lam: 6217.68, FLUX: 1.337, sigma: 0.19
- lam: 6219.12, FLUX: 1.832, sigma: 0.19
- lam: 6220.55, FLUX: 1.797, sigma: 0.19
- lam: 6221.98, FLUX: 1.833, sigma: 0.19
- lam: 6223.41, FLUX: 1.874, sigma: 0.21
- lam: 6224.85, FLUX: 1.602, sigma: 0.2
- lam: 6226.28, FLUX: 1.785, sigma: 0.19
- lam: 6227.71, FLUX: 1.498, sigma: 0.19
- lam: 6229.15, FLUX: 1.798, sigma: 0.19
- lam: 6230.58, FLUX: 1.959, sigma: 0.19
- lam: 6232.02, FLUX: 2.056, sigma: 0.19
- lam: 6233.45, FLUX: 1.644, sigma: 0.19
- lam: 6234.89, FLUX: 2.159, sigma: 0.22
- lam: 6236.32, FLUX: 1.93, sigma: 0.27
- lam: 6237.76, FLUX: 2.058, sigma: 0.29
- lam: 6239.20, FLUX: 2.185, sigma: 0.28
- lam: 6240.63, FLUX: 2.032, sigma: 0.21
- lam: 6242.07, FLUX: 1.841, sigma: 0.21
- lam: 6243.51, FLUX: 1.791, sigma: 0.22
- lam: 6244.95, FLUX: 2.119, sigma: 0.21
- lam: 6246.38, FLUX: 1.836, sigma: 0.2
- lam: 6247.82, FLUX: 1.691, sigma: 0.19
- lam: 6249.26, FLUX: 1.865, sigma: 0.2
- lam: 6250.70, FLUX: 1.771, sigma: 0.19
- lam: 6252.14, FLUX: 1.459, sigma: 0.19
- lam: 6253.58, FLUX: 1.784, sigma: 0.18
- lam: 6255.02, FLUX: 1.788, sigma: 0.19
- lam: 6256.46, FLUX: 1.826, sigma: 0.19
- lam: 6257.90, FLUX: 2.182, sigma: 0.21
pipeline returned 1.826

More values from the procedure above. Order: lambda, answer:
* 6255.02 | 1.788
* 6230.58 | 1.959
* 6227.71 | 1.498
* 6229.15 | 1.798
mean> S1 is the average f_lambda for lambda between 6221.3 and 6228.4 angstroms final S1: 1.72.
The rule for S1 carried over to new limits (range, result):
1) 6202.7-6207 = 2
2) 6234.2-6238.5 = 2.05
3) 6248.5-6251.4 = 1.82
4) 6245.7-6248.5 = 1.76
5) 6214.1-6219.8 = 1.72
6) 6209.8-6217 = 1.86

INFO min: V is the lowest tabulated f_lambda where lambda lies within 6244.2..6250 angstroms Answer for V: 1.691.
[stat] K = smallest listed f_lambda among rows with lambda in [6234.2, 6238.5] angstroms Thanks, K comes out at 1.93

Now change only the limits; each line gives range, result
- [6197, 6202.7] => 1.699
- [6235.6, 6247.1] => 1.791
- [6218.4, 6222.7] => 1.797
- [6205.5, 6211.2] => 1.863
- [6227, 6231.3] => 1.498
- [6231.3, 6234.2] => 1.644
